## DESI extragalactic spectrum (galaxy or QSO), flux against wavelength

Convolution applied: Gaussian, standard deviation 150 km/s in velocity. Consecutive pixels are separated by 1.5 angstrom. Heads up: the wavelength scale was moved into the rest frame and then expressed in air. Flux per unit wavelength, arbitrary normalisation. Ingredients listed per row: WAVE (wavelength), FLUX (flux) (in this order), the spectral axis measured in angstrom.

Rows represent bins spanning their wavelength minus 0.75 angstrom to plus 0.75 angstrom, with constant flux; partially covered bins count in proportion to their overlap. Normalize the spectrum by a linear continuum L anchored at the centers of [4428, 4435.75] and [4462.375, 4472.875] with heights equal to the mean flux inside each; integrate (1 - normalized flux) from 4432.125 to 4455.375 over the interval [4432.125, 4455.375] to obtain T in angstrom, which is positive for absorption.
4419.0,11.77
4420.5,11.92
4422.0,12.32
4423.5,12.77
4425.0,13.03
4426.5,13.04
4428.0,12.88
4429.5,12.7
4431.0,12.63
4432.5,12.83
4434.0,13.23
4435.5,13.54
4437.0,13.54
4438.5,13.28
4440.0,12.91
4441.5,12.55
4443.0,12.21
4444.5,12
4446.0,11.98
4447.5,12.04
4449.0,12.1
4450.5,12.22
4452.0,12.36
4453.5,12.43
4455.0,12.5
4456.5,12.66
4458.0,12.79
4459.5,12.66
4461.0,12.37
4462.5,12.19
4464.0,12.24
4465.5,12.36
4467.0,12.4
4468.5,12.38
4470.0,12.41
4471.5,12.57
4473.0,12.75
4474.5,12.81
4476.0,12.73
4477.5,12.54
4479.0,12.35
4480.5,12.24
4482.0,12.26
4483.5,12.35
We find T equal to 0.3 angstrom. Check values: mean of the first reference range 12.9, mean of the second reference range 12.4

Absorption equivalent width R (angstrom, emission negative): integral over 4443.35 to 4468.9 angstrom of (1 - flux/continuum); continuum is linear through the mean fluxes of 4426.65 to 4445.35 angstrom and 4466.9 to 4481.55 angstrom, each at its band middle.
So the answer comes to 0.7 angstrom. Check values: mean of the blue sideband 12.9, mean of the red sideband 12.5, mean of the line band 12.3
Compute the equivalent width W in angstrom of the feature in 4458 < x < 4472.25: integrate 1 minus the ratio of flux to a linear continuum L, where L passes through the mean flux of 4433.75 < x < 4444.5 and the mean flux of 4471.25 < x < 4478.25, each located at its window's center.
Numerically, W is 0.38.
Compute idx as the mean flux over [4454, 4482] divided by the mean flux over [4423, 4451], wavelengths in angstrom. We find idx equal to 0.98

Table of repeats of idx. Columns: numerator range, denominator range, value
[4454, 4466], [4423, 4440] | 0.96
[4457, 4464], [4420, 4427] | 0.99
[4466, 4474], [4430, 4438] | 0.95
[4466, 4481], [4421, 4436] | 0.97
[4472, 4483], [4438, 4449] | 1.01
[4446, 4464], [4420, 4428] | 0.98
